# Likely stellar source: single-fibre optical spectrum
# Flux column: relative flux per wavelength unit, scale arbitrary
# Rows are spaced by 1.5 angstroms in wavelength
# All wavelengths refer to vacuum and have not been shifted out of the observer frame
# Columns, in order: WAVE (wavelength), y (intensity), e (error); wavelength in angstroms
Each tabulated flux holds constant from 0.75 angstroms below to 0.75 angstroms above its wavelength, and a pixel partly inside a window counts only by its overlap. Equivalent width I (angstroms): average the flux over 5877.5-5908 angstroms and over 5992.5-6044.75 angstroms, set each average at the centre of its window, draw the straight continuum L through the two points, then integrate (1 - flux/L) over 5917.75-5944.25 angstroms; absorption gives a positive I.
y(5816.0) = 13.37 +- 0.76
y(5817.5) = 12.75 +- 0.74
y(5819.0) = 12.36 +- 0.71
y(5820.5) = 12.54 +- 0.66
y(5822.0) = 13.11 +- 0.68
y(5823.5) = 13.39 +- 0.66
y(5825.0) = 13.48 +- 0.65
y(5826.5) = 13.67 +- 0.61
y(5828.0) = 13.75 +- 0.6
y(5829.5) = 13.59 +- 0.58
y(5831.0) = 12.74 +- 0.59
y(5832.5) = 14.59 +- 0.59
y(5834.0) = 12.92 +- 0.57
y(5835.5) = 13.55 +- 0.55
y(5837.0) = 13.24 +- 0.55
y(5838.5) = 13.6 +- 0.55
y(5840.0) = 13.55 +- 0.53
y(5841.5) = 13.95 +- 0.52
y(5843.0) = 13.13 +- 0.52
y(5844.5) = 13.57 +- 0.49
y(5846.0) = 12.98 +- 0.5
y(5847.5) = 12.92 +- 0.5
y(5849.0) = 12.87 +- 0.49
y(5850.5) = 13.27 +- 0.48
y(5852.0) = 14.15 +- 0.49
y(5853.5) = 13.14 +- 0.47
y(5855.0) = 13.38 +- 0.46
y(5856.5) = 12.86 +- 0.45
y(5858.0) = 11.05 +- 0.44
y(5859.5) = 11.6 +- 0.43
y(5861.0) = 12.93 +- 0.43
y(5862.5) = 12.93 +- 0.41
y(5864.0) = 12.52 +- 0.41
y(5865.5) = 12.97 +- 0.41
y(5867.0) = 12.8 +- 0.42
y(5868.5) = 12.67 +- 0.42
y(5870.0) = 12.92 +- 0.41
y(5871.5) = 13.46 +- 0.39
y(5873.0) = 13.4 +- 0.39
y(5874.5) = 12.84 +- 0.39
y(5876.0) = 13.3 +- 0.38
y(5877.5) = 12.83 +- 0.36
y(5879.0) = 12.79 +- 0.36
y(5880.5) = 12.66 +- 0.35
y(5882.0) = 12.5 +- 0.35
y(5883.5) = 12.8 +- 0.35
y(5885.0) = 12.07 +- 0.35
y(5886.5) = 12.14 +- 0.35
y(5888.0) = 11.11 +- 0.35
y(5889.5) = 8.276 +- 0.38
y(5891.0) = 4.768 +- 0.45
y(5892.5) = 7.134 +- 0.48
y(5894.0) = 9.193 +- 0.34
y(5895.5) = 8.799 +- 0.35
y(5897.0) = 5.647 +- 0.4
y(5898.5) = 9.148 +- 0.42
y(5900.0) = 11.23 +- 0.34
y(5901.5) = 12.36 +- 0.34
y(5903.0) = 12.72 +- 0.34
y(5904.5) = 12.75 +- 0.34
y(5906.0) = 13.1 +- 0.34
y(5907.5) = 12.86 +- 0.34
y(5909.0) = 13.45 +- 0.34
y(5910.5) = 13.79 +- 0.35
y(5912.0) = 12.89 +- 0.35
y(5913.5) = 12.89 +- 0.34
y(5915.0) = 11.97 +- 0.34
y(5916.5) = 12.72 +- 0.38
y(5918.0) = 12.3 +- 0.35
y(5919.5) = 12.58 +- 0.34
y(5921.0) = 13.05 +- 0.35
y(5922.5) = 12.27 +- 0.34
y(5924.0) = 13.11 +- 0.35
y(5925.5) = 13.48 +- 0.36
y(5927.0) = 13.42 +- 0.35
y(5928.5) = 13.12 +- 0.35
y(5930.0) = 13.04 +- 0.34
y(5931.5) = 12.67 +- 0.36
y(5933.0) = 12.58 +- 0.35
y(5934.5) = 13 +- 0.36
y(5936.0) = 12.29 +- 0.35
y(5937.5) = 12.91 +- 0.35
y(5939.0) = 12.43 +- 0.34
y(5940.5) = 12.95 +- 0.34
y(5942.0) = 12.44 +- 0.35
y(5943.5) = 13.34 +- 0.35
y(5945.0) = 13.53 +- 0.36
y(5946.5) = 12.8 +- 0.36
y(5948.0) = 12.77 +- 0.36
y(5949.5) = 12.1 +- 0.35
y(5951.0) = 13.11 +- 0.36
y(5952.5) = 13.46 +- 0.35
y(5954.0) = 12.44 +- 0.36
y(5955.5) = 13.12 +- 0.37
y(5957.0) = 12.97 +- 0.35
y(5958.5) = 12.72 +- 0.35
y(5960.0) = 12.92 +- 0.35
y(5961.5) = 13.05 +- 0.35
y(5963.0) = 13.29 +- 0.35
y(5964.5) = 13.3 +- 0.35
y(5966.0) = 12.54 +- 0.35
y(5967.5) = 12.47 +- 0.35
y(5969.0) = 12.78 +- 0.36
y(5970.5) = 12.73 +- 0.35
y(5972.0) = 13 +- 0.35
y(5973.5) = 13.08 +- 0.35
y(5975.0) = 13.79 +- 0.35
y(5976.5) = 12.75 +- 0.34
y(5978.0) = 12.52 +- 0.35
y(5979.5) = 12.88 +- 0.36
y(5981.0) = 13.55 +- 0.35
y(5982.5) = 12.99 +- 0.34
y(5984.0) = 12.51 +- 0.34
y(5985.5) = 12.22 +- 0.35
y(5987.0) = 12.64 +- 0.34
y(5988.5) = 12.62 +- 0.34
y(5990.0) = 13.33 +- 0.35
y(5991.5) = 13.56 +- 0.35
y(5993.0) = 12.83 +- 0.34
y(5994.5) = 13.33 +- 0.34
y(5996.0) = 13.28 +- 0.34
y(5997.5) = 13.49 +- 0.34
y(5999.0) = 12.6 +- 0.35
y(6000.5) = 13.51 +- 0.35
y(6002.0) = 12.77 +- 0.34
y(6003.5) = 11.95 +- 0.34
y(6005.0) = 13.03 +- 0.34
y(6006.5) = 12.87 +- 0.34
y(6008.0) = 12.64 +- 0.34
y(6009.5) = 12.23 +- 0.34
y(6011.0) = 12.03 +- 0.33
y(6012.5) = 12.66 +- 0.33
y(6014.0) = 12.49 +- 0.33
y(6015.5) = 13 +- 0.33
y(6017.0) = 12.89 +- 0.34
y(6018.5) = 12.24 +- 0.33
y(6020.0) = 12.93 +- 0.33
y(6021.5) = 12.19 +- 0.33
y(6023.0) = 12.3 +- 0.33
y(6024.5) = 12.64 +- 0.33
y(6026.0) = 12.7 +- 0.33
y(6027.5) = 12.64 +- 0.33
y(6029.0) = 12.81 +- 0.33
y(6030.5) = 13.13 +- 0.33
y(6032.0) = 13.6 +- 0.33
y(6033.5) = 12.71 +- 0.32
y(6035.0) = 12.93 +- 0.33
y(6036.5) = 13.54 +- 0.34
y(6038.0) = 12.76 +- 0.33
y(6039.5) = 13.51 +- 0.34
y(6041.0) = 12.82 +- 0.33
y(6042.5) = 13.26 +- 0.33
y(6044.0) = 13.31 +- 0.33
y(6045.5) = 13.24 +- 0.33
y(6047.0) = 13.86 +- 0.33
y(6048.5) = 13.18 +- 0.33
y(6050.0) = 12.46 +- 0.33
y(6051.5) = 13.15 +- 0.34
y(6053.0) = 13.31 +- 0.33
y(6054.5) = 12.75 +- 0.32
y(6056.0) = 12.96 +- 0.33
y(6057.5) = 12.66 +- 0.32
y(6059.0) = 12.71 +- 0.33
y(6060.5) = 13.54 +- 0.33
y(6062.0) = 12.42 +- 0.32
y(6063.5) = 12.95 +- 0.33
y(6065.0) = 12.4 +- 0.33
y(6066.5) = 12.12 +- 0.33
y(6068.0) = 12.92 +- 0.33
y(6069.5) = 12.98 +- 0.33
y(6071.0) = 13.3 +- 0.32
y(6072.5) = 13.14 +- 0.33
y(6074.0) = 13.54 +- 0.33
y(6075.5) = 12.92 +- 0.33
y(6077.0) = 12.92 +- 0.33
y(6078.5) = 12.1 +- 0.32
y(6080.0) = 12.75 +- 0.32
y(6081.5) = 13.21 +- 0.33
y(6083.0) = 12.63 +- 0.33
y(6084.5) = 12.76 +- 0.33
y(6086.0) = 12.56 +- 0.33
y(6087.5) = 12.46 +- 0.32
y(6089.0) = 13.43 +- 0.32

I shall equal -3.4 angstroms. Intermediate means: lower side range 10.7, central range 12.8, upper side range 12.8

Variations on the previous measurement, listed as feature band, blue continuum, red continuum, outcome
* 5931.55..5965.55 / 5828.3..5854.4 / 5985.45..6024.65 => 0.3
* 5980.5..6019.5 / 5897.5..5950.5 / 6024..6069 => 0.1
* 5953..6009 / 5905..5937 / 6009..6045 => -0.3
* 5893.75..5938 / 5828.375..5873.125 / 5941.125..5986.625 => 2.7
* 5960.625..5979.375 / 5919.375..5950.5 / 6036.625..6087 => -0.1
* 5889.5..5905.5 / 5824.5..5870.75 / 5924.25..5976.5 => 4.5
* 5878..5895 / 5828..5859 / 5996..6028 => 3.4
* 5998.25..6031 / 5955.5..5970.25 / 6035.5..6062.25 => 0.9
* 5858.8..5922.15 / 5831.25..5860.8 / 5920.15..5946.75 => 5.8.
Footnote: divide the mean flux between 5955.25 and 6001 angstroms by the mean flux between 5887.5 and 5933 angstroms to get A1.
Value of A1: 1.1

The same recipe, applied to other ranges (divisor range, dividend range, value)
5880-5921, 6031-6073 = 1.15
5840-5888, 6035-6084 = 1.01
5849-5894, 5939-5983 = 1.07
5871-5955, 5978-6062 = 1.06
